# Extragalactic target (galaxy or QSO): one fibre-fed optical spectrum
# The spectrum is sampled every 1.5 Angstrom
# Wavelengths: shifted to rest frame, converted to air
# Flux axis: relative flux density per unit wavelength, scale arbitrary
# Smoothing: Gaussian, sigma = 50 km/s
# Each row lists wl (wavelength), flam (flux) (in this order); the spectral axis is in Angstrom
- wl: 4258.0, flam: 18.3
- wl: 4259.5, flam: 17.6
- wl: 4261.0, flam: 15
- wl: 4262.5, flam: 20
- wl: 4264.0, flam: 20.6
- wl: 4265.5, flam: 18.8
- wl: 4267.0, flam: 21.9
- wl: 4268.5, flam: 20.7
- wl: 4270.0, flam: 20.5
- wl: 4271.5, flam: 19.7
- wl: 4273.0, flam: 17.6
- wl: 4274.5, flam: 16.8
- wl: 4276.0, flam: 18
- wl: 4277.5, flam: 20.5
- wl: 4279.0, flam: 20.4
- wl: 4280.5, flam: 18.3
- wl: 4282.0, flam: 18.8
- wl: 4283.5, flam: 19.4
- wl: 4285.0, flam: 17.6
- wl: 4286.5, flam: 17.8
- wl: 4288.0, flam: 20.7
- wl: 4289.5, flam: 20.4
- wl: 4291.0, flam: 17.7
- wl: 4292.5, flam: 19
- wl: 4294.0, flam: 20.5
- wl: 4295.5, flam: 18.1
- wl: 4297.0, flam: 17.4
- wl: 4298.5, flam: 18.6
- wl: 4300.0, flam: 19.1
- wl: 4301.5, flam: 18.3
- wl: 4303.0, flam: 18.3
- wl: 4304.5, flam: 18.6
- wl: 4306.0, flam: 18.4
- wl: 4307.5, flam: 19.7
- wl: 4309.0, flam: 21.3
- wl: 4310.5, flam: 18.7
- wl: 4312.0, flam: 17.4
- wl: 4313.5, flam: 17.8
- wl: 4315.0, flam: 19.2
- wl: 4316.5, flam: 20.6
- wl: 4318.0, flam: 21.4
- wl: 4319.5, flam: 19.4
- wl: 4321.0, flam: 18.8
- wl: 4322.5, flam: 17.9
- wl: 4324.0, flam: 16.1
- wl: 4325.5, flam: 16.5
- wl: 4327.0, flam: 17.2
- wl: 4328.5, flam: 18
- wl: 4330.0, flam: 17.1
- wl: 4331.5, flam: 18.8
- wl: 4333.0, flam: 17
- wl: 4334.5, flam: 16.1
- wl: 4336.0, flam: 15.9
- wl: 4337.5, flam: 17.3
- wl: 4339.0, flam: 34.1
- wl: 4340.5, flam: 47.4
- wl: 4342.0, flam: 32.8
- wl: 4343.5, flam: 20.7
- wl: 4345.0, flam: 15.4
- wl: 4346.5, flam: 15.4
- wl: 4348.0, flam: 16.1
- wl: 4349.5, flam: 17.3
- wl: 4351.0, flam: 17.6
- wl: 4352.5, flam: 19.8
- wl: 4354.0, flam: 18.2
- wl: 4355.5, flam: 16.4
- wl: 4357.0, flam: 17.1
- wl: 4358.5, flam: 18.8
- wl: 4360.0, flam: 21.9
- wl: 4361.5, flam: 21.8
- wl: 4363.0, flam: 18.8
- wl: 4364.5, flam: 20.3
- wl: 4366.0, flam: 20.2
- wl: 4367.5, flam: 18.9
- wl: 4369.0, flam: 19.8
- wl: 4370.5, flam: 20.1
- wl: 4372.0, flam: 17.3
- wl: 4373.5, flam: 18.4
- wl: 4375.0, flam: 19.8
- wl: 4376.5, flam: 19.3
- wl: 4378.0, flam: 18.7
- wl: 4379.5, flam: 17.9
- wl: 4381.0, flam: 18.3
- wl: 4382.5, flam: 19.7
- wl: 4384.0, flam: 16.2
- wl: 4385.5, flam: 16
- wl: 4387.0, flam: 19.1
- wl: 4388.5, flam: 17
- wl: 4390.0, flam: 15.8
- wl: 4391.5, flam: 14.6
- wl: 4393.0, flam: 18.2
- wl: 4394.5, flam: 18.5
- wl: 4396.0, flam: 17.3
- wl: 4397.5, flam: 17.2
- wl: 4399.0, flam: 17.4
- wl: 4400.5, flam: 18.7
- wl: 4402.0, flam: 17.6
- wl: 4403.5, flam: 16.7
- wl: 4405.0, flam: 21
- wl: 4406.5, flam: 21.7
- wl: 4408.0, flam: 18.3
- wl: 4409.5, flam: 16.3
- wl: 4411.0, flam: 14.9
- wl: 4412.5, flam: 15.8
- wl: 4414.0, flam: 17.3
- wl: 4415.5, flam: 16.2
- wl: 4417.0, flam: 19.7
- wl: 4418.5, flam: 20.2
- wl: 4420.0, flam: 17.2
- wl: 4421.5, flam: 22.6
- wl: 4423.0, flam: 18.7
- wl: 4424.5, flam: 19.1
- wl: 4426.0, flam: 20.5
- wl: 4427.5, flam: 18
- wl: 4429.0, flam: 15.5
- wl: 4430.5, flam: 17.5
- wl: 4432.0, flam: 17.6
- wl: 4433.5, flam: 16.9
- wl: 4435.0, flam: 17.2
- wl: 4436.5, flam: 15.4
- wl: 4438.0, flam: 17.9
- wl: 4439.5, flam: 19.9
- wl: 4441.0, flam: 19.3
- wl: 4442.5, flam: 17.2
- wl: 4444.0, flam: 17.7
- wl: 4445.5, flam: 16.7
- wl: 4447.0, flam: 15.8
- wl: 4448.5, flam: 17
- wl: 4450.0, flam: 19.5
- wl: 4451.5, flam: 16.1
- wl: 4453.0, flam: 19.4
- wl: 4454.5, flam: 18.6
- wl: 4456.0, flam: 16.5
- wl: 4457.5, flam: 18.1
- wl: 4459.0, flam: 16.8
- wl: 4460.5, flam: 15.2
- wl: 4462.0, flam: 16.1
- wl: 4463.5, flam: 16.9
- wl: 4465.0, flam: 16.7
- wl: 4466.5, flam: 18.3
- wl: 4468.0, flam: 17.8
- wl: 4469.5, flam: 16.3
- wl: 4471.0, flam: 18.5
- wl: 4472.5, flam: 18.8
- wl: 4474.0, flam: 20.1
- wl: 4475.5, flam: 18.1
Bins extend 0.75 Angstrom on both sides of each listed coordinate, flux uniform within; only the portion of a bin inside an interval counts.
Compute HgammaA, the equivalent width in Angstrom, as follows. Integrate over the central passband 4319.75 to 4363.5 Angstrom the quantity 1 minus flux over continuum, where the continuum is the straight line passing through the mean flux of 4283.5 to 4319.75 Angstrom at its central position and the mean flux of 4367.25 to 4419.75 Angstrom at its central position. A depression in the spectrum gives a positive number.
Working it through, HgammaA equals -3.1 Angstrom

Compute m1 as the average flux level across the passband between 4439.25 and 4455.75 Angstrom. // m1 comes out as 17.8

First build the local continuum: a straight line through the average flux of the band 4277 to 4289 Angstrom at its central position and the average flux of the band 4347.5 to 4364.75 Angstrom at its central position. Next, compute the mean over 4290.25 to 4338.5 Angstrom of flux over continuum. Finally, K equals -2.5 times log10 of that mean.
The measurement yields 0.03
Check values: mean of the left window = 19.2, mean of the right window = 18.7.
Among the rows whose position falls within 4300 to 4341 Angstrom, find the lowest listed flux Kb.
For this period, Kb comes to 15.9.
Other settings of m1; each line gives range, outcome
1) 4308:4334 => 18.4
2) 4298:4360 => 19.6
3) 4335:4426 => 19.2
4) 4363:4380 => 19.2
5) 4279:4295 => 19.1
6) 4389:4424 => 17.9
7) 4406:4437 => 17.9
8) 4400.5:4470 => 17.7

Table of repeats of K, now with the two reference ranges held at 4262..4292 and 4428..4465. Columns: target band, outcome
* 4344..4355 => 0.08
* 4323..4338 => 0.10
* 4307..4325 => -0.01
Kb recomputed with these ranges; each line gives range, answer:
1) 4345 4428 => 14.6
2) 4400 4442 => 14.9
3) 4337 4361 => 15.4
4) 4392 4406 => 16.7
